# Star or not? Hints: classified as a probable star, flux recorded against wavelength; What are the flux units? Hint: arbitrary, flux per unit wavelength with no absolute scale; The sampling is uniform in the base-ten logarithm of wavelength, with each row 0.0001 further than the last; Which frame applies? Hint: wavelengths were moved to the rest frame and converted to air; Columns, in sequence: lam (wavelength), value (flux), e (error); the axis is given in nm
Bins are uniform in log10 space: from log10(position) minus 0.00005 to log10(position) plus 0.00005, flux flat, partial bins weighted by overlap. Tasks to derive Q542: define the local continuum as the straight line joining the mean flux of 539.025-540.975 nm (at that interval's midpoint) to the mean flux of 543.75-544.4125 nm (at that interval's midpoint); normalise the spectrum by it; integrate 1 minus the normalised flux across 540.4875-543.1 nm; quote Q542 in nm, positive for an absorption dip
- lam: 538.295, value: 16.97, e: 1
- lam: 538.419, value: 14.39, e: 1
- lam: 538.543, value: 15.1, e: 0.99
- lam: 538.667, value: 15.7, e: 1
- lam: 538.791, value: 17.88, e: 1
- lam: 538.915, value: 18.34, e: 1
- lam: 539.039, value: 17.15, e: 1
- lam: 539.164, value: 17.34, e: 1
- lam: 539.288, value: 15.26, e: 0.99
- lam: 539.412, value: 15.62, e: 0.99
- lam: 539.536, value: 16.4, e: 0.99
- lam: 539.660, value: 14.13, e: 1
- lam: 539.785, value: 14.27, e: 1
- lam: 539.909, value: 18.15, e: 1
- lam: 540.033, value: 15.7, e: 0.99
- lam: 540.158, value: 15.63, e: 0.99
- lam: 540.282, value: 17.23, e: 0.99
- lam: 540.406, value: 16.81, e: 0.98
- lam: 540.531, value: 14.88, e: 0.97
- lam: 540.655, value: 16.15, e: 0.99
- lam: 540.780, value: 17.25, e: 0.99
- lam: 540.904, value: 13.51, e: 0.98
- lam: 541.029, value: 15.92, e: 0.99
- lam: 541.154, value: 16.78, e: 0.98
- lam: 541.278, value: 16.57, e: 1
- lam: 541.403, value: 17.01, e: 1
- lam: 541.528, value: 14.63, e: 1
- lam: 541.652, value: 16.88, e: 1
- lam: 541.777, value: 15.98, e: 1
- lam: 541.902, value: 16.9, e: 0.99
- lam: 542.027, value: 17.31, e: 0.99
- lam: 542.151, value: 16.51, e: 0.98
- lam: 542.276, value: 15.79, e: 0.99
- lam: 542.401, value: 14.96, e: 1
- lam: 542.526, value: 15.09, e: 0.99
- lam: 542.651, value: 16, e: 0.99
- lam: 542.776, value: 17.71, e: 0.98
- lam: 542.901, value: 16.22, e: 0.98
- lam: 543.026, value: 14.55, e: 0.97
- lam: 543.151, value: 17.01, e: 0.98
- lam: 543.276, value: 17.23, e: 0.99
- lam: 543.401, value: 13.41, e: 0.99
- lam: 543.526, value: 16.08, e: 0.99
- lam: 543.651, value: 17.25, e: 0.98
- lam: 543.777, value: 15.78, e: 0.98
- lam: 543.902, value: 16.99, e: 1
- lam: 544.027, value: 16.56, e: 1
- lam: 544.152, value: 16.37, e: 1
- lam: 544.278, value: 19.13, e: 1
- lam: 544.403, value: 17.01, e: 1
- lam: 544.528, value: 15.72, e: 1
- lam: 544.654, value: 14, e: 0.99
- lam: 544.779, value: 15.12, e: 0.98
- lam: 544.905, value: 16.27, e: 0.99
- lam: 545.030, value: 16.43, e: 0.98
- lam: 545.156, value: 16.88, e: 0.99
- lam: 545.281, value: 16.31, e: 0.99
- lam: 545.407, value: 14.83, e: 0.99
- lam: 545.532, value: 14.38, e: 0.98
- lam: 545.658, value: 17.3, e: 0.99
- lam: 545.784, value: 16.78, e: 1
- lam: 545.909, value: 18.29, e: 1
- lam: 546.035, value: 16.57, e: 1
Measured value 0.06 nm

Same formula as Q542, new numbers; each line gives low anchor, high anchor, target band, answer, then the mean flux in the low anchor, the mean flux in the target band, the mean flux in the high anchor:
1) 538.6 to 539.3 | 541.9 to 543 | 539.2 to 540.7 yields 0.08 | 17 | 15.9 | 16.2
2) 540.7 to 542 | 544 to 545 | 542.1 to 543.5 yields 0.03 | 16.2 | 15.9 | 16.3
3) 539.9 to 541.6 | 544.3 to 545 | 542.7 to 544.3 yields -0.05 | 16.1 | 16.4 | 15.9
